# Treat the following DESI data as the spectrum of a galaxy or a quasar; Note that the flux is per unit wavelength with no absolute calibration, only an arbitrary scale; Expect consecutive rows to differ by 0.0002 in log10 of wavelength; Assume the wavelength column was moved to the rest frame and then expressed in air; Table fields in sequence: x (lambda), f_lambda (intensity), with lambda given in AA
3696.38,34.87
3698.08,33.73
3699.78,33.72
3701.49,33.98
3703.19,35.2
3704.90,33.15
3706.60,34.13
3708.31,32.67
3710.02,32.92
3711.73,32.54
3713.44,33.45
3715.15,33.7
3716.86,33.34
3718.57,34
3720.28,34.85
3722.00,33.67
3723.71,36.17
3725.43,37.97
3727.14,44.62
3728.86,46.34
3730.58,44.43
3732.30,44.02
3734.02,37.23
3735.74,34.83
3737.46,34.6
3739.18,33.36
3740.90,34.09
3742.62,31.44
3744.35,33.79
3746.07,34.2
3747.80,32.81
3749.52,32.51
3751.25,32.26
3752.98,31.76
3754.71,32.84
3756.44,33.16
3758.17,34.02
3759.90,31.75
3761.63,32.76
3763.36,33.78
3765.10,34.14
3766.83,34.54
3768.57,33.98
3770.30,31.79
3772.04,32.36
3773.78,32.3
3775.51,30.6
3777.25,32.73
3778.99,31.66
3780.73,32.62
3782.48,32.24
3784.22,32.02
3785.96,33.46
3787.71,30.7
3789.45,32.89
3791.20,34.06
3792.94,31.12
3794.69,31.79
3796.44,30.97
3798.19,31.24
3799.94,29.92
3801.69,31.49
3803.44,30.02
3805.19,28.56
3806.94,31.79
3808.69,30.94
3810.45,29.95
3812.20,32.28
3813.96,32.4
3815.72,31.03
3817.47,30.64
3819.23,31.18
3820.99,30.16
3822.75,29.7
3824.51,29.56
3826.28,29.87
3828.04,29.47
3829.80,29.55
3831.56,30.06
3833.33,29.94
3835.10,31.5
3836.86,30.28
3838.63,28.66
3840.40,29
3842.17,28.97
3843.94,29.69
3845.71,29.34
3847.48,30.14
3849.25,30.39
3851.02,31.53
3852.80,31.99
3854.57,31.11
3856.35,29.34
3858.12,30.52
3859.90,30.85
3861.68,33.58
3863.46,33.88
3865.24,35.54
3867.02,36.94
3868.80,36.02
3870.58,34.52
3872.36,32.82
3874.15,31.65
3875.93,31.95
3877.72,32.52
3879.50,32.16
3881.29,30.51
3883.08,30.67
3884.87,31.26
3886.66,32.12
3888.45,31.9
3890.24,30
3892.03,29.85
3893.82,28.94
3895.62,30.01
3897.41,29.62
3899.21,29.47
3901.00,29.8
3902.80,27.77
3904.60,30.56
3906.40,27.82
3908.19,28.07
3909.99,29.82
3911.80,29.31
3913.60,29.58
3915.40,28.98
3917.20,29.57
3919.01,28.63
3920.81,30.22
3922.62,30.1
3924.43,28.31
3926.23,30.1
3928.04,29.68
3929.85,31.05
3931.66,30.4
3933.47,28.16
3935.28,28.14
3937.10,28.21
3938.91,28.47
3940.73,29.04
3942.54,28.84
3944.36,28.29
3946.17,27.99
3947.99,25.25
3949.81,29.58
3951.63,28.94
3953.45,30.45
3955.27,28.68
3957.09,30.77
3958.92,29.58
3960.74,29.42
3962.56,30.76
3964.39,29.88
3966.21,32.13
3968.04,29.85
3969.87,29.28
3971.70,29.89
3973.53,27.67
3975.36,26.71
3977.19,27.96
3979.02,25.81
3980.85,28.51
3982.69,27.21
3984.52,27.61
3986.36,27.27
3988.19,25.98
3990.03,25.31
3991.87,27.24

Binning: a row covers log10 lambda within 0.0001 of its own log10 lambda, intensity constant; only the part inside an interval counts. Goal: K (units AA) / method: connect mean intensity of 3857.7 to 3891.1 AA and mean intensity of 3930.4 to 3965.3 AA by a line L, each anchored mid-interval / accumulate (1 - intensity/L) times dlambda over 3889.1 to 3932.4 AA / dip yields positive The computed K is 1.9 AA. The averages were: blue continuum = 32.6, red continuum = 29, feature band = 29.5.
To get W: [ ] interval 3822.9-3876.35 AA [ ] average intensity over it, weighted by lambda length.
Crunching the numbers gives 31.3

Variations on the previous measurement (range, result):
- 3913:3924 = 29.5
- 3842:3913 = 31.1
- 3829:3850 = 29.8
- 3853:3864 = 31.5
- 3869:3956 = 29.8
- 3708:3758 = 35.3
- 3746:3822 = 32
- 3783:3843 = 30.7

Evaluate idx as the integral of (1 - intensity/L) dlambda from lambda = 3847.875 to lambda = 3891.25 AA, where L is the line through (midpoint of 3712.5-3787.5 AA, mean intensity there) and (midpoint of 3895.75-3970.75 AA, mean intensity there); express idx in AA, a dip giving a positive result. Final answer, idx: -1.6 AA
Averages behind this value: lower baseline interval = 34.4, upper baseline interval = 29.3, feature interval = 32.2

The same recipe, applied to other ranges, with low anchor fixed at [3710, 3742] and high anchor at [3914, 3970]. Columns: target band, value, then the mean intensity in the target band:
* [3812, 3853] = 3.5 AA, 30.2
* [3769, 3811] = 3.6 AA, 31.6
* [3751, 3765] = 1.1 AA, 32.9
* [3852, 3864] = 0.2 AA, 31.5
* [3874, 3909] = 0.8 AA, 30.3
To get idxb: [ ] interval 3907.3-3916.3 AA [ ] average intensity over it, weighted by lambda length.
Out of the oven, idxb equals 29.1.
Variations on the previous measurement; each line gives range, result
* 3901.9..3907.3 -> 28.7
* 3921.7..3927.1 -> 29.5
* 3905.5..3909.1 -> 28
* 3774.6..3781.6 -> 31.9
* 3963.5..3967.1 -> 31.1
